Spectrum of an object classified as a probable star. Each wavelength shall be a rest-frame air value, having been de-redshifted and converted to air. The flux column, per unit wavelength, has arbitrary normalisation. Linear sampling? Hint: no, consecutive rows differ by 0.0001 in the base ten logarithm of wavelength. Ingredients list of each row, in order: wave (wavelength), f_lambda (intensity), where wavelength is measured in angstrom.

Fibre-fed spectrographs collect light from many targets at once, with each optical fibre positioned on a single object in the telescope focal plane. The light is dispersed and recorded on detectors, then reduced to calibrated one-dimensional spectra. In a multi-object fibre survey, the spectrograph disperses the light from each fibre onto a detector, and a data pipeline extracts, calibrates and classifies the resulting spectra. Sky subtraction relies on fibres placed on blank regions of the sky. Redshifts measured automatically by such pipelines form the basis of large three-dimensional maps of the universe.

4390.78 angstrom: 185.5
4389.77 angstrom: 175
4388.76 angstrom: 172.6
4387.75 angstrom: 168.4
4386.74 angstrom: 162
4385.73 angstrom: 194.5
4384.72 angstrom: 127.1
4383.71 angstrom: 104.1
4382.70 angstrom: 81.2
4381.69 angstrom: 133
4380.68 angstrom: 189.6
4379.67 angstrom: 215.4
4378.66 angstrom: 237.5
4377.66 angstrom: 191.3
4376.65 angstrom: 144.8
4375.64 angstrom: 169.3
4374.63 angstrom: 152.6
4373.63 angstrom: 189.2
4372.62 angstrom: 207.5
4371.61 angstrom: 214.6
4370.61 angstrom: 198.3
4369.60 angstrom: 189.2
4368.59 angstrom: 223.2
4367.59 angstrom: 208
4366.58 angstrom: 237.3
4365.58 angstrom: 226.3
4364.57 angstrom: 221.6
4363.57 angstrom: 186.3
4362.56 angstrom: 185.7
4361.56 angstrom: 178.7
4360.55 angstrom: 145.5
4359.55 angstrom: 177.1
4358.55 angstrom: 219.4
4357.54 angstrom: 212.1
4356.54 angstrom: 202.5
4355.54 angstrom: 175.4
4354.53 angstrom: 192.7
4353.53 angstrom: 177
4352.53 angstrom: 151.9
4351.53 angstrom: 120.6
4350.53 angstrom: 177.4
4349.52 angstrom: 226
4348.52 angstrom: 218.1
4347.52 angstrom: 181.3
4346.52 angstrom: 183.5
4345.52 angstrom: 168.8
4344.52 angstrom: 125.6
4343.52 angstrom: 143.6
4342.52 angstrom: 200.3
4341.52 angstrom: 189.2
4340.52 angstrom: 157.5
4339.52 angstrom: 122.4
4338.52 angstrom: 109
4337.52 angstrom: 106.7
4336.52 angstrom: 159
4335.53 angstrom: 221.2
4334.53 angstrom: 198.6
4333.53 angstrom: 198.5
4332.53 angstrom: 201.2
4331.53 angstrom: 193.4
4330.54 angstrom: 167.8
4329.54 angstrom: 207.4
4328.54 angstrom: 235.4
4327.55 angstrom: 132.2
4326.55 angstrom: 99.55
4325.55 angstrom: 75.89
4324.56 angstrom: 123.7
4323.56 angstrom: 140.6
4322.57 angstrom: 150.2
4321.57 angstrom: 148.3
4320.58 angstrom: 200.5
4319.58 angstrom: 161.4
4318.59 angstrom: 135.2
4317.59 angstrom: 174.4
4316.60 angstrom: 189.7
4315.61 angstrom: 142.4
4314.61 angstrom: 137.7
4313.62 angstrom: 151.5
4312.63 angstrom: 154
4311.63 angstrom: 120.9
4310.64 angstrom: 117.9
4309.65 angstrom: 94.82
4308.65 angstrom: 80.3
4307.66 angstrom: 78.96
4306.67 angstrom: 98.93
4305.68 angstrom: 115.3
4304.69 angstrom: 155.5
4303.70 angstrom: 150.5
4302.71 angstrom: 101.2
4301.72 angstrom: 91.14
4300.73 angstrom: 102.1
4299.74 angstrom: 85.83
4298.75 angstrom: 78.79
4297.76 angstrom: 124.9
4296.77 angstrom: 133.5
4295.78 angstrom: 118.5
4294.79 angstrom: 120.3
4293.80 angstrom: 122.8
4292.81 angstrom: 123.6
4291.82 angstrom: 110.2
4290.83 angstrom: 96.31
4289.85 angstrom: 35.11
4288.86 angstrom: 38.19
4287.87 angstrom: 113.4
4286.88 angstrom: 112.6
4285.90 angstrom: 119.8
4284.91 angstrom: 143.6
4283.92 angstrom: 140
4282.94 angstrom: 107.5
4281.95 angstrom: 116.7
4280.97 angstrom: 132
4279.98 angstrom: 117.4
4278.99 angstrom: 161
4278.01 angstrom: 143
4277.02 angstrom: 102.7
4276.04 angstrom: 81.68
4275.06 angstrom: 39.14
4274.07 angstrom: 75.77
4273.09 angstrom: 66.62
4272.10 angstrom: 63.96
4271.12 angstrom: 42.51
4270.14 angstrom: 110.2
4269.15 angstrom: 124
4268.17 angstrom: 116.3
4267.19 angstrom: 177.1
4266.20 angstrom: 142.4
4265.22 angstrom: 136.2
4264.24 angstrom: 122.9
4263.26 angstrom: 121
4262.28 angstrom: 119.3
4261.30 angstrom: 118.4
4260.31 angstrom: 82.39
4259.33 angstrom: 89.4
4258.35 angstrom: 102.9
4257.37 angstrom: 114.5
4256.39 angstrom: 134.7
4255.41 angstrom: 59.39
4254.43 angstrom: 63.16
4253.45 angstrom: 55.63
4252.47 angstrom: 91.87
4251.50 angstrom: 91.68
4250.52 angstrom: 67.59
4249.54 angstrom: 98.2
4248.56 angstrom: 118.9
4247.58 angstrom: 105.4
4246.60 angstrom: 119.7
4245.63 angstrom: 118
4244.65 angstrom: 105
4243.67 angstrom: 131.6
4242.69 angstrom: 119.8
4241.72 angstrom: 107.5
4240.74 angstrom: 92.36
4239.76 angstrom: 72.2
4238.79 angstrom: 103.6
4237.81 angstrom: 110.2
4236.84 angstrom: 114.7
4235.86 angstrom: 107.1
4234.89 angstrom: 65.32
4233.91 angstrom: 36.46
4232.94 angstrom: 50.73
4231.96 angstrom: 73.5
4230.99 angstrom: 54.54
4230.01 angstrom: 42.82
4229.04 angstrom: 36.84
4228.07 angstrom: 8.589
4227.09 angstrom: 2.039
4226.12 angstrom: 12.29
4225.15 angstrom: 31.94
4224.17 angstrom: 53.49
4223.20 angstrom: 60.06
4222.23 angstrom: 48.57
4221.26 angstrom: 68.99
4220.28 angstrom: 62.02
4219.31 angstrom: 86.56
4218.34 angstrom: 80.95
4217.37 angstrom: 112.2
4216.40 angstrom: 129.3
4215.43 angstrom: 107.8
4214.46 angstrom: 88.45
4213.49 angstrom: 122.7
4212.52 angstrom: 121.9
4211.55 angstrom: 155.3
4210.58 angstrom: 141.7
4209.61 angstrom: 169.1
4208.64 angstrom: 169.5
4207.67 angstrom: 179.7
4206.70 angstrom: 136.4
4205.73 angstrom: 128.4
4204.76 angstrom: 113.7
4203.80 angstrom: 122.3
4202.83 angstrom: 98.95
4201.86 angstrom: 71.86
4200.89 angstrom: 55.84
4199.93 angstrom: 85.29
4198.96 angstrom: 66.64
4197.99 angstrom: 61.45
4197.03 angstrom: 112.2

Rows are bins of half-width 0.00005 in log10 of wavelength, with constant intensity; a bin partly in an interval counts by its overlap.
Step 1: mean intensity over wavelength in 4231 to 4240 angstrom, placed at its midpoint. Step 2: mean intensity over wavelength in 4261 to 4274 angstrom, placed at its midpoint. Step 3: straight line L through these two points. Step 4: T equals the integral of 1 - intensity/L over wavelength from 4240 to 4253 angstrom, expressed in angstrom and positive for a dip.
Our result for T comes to -2.0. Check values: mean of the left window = 80.4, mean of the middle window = 104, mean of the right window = 111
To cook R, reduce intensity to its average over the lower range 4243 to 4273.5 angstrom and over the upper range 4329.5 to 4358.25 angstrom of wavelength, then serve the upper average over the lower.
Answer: 1.69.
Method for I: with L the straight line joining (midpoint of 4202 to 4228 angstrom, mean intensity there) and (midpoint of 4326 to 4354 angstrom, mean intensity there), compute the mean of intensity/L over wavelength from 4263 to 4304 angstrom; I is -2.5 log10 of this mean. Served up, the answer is 0.26 mag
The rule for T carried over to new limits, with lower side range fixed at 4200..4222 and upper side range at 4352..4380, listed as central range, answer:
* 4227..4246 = 7.2 angstrom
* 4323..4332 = 1.1 angstrom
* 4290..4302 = 3.8 angstrom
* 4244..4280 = 9.6 angstrom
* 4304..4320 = 3.3 angstrom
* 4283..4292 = 3.1 angstrom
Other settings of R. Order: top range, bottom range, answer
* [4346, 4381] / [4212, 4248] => 2.40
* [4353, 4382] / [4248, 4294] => 1.87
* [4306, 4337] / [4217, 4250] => 1.97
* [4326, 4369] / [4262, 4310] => 1.67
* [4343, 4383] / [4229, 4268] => 1.89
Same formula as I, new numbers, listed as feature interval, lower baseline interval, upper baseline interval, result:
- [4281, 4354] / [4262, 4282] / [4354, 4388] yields 0.04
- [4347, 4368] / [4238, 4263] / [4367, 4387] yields -0.16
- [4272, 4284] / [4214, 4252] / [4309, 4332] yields 0.12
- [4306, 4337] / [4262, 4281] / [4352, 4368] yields 0.05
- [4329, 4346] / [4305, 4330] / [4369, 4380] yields -0.08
